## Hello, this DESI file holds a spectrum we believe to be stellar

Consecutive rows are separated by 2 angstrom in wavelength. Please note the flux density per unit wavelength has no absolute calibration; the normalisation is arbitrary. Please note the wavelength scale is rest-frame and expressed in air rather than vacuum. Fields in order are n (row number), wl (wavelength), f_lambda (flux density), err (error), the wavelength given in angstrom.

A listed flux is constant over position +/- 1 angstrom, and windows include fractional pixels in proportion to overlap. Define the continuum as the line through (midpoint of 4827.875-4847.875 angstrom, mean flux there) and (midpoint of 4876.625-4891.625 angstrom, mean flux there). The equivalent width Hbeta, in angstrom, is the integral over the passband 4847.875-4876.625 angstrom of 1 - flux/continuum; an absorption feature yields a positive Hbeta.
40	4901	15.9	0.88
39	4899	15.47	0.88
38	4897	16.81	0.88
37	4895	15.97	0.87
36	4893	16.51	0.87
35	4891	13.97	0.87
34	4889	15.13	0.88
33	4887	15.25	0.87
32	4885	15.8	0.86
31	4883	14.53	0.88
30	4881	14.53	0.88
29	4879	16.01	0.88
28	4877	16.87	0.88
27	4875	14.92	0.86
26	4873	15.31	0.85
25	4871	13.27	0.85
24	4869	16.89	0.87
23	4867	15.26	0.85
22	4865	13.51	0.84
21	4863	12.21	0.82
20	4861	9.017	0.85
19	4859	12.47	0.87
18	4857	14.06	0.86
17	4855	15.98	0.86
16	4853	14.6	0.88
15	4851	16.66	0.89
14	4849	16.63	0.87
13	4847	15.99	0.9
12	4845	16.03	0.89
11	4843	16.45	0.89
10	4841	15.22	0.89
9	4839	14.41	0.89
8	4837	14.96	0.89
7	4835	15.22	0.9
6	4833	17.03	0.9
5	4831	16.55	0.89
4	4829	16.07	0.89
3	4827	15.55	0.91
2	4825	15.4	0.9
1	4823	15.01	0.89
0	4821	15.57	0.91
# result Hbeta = 2.0 angstrom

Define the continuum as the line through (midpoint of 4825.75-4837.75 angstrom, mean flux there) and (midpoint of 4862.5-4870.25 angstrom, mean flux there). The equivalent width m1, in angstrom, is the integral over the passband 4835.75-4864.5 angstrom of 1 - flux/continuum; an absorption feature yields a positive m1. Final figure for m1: 1.2 angstrom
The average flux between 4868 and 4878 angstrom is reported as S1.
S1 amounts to 15.5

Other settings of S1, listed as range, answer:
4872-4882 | 15.5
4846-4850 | 16.3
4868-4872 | 15.1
